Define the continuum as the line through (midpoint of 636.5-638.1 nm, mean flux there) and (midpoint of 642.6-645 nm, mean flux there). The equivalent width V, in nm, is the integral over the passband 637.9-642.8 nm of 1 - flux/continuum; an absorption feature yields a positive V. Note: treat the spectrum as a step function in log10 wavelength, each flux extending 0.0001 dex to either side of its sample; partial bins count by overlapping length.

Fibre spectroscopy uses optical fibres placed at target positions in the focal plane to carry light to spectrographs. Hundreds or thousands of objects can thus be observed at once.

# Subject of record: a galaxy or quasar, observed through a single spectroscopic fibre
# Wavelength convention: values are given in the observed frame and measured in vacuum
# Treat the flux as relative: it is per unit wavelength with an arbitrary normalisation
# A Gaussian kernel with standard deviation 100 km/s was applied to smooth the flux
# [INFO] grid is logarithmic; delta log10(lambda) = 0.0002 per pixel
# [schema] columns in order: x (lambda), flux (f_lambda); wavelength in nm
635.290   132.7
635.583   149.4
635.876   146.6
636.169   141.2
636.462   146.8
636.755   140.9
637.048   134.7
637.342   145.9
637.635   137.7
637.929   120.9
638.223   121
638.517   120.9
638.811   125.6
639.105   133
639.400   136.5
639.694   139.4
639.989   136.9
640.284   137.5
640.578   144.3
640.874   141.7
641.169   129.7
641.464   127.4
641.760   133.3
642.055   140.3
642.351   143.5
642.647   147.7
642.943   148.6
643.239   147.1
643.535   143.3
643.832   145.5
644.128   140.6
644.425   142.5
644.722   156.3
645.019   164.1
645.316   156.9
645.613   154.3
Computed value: 0.25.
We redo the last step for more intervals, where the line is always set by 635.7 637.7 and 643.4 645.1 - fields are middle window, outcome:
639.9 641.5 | 0.09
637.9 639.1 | 0.17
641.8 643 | 0.02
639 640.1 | 0.06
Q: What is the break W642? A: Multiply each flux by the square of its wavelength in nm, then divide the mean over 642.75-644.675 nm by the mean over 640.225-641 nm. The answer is 1.04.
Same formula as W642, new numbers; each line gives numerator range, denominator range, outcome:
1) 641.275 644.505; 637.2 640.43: 1.08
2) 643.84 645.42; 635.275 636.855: 1.08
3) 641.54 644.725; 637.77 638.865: 1.19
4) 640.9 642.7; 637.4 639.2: 1.09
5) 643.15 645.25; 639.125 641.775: 1.11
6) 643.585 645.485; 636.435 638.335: 1.14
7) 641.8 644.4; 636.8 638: 1.08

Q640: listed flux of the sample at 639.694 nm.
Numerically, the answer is 139.4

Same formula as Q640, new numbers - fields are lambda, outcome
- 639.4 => 136.5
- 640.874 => 141.7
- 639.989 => 136.9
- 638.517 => 120.9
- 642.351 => 143.5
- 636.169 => 141.2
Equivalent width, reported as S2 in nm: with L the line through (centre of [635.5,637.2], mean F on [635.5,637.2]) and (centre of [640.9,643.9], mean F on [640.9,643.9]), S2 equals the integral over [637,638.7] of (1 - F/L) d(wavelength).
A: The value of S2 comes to 0.15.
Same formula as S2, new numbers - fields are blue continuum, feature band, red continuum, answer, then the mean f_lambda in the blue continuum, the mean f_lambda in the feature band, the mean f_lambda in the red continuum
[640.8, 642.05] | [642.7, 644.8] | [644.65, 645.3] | 0.07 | 133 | 146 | 160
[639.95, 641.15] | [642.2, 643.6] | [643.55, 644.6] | -0.04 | 139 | 146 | 143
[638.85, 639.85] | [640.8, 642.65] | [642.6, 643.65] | 0.07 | 135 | 137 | 147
